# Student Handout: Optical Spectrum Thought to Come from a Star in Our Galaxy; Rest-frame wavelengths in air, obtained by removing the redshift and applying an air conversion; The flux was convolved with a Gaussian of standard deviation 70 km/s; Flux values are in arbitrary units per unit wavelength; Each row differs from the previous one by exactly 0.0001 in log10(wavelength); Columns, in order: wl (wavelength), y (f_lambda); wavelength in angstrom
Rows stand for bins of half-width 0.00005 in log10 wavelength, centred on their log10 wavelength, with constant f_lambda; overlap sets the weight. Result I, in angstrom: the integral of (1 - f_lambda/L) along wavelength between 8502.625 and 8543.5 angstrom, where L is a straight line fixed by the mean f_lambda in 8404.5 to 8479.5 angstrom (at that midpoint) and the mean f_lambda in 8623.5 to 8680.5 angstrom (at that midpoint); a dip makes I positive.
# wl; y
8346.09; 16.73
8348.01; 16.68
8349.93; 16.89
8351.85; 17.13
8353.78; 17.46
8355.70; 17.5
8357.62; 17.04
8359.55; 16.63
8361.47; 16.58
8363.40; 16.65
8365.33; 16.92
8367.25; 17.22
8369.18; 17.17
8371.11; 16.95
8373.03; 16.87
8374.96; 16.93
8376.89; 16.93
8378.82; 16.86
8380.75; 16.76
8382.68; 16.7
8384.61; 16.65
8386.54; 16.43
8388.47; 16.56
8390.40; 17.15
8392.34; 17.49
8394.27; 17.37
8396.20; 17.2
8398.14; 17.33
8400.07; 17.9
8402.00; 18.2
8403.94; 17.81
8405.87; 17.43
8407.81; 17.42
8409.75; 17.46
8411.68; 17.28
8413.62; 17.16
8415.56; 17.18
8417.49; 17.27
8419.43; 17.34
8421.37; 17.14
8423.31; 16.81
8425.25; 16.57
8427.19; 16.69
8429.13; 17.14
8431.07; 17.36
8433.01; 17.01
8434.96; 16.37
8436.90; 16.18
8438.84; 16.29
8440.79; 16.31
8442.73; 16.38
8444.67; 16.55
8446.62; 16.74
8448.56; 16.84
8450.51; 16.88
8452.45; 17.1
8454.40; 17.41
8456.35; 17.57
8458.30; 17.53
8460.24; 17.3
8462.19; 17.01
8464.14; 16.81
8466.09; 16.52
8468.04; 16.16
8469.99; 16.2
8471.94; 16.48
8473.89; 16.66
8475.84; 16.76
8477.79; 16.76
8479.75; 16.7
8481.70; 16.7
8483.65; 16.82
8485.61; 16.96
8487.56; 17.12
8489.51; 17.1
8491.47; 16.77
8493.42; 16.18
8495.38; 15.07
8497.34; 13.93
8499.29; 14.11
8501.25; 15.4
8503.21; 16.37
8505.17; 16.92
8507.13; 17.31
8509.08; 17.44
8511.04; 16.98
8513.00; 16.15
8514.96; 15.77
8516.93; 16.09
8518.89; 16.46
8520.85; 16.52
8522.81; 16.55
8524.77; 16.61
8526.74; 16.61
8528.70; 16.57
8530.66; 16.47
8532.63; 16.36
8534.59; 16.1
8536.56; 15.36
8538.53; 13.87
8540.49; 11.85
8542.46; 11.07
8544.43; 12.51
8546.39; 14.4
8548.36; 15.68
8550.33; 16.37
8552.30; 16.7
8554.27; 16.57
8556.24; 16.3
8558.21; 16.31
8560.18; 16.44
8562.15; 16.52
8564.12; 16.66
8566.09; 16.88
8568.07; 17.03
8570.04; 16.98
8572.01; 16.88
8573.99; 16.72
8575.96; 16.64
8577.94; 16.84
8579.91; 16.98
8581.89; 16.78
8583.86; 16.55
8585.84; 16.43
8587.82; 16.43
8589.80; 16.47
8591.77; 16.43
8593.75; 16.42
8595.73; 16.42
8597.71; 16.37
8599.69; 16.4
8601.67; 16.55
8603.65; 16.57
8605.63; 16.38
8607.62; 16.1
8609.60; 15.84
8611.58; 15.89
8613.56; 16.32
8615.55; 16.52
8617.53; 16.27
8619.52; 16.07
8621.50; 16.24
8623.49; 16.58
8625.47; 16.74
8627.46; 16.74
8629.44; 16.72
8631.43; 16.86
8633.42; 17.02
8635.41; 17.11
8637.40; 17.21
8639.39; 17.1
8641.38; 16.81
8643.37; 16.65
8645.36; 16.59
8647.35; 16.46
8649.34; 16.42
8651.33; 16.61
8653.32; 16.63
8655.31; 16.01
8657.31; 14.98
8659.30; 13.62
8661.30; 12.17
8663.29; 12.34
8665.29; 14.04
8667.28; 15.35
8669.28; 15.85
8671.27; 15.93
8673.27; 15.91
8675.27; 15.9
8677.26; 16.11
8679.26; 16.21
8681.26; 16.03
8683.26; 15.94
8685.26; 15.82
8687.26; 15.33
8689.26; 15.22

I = 1.6 angstrom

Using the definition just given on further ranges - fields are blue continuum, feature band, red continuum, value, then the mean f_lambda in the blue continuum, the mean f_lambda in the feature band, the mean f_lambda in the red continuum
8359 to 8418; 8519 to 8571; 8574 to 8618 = 2.68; 17.1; 15.8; 16.4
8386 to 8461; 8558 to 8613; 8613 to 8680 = -0.80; 17.1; 16.5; 16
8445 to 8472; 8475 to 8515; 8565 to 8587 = 1.20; 16.9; 16.4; 16.8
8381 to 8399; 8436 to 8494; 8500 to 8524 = -0.35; 17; 16.8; 16.5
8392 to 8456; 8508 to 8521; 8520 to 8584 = -0.17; 17.1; 16.5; 16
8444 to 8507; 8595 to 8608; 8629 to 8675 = -0.30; 16.6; 16.4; 15.8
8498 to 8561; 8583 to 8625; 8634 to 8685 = -1.57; 15.7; 16.3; 15.8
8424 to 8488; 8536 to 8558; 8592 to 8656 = 2.63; 16.8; 14.7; 16.5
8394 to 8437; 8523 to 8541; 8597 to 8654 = 1.25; 17.2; 15.7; 16.5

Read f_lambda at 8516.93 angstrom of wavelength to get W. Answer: 16.09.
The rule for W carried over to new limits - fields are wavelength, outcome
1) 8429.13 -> 17.14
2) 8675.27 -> 15.9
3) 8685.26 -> 15.82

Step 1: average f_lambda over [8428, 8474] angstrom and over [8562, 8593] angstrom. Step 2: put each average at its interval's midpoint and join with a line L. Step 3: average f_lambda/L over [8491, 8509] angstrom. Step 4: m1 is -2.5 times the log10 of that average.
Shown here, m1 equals 0.061 mag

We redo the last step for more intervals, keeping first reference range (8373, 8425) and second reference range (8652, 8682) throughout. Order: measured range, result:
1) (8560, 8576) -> -0.06 mag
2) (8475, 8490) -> -0.02 mag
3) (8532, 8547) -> 0.16 mag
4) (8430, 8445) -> 0.02 mag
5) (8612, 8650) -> -0.08 mag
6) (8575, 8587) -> -0.06 mag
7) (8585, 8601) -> -0.05 mag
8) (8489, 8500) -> 0.07 mag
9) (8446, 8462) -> -0.03 mag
